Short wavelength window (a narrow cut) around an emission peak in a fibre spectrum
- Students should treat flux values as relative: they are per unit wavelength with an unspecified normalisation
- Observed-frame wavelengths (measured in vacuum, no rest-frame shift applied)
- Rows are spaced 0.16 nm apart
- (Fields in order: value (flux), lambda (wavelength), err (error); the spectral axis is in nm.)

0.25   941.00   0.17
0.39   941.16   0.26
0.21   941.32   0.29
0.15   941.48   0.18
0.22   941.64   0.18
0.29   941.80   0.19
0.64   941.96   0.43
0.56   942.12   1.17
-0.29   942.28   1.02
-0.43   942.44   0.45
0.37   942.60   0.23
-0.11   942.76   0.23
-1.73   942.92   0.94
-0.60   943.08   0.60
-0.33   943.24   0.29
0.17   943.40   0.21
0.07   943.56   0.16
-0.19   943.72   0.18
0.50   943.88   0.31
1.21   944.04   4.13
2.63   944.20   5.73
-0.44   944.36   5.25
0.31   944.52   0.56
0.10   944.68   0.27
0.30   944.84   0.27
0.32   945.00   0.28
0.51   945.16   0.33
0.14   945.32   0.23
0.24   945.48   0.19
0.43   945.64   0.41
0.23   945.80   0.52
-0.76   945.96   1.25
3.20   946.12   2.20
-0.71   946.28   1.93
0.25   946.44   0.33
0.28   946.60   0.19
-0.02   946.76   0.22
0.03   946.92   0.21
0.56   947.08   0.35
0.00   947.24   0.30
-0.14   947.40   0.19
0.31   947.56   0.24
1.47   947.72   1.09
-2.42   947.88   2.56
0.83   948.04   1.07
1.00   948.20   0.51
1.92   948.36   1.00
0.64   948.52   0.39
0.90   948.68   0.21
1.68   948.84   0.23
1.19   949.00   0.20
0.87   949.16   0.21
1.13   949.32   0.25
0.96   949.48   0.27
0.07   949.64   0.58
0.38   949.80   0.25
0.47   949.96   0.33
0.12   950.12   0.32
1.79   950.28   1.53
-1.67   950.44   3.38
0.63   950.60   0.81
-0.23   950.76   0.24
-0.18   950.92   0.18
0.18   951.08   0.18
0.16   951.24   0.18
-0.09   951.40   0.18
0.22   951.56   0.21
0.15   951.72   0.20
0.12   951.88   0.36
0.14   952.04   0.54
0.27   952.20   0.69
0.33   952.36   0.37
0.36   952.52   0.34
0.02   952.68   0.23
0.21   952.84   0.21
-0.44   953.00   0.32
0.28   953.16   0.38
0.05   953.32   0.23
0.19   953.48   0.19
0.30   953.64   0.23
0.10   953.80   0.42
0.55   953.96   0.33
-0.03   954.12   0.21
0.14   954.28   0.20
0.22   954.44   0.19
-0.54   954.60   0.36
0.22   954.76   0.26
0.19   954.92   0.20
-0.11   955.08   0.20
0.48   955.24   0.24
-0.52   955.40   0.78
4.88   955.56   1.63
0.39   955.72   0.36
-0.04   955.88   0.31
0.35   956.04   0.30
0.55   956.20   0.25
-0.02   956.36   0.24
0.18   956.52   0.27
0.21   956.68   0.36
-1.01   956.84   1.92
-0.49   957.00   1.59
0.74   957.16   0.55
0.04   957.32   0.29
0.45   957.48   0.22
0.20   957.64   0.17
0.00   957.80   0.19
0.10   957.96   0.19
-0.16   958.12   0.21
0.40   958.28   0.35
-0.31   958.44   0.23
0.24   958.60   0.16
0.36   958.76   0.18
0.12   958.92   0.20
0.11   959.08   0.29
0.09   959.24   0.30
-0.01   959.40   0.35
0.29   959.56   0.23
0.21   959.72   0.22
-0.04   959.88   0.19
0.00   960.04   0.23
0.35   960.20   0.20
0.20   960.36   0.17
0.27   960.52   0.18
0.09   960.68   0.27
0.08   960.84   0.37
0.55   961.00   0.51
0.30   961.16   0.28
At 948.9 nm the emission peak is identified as [O III]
